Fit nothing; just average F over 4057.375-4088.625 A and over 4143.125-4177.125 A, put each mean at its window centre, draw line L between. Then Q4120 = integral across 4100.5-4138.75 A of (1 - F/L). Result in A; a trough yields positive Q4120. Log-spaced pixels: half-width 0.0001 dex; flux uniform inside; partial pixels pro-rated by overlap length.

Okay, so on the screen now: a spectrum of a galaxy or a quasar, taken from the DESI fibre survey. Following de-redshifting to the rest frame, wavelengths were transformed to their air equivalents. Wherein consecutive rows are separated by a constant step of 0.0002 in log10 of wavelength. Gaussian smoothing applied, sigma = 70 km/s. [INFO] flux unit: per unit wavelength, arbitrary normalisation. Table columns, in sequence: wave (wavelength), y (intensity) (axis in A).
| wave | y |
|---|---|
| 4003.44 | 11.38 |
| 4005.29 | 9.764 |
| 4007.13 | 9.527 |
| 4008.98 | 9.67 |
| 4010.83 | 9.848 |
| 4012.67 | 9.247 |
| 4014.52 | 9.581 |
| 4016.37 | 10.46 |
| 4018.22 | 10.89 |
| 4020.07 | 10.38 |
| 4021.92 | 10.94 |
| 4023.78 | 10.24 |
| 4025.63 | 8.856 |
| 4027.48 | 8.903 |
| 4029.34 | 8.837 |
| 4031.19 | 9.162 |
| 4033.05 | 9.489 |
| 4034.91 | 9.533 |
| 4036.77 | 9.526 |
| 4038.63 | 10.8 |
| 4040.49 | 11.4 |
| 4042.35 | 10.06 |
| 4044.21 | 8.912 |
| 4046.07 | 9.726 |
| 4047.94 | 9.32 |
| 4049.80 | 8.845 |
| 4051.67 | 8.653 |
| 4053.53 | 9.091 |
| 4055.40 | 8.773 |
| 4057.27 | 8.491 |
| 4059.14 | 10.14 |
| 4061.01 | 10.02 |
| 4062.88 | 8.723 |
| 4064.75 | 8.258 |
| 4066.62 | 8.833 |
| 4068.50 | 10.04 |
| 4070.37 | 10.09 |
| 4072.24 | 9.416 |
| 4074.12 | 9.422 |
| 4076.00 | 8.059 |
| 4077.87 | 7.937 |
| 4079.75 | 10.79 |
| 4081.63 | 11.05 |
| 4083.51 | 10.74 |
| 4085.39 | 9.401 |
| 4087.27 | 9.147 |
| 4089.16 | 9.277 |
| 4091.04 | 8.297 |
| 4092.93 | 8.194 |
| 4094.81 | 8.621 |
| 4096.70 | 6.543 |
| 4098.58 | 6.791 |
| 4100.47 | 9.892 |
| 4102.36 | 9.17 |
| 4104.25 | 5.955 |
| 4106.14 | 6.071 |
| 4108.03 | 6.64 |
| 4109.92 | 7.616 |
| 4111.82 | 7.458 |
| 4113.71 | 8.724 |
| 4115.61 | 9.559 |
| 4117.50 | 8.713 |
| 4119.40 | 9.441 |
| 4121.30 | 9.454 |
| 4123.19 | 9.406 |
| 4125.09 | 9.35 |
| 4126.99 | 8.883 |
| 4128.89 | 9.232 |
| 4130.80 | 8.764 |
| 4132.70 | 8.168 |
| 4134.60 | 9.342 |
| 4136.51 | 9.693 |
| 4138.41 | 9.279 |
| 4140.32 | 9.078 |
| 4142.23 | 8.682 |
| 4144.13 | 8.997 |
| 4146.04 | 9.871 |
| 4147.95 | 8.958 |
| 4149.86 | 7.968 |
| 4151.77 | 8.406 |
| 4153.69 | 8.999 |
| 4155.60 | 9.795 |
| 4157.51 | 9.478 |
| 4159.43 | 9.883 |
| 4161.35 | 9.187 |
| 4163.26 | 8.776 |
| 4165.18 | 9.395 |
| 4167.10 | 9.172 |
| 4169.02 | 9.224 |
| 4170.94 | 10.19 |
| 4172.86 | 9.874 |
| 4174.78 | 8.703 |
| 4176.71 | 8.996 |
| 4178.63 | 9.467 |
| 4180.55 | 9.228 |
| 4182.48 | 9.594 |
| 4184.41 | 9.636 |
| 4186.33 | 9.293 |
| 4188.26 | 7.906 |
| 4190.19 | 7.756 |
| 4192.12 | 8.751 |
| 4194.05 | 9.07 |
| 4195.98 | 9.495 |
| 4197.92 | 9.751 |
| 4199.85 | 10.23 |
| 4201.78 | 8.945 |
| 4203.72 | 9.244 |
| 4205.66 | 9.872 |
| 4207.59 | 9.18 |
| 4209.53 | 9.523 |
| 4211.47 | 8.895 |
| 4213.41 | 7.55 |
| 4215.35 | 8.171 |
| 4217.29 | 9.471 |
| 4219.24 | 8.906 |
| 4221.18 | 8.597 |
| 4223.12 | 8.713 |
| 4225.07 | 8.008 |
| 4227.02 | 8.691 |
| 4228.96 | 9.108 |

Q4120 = 3.1 A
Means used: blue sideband 9.47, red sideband 9.22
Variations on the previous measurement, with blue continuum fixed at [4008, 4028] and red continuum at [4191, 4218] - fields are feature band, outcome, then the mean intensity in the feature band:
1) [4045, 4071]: 1.5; 9.2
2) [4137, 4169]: 0.8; 9.13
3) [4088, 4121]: 5.1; 8.09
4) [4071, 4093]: 0.7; 9.36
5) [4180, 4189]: 0.1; 9.16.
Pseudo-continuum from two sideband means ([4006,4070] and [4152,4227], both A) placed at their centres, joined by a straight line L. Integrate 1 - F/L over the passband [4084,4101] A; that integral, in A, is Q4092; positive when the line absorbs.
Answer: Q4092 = 1.7 A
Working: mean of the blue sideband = 9.57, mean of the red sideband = 9.11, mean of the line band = 8.49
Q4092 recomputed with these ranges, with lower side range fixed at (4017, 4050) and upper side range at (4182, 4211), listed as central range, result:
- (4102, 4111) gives 2.4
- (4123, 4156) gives 1.3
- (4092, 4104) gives 1.9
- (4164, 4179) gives -0.1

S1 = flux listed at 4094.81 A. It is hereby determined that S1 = 8.621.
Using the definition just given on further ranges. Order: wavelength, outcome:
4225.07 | 8.008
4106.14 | 6.071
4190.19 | 7.756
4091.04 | 8.297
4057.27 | 8.491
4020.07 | 10.38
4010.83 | 9.848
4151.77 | 8.406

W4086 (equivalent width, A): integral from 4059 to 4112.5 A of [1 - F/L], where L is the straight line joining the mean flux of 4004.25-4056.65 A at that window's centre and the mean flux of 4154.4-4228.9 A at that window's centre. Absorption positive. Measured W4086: 4.4 A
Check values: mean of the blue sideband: 9.65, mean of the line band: 8.69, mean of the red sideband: 9.12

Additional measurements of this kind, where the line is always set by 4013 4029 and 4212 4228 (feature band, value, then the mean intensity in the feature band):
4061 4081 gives 0.8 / 9.23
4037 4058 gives 0.6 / 9.47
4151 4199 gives -1.9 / 9.21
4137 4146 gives 0.0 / 9.14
